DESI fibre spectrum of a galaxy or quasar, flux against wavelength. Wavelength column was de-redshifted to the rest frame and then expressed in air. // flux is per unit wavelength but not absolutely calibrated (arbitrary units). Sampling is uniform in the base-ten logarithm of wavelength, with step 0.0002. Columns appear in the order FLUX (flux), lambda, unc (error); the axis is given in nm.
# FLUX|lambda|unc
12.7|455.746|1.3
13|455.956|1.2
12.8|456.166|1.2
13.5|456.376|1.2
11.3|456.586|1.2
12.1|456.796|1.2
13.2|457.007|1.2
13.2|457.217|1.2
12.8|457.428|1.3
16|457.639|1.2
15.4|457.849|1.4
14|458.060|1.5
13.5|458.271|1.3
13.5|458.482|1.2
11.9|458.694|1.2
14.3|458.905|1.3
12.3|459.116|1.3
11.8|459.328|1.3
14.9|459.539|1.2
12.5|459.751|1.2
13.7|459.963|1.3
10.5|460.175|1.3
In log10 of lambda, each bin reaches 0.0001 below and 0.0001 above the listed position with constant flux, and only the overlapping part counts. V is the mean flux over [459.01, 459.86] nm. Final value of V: 12.9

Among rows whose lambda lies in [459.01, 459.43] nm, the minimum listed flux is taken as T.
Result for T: 11.8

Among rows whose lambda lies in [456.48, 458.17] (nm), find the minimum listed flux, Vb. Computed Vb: 11.3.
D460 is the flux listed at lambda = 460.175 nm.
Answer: 10.5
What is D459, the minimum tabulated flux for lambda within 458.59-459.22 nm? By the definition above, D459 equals 11.9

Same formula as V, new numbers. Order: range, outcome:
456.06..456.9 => 12.4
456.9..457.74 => 13.8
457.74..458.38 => 14.3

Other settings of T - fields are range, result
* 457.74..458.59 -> 13.5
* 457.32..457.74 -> 12.8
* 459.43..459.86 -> 12.5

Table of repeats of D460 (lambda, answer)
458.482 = 13.5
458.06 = 14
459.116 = 12.3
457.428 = 12.8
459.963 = 13.7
